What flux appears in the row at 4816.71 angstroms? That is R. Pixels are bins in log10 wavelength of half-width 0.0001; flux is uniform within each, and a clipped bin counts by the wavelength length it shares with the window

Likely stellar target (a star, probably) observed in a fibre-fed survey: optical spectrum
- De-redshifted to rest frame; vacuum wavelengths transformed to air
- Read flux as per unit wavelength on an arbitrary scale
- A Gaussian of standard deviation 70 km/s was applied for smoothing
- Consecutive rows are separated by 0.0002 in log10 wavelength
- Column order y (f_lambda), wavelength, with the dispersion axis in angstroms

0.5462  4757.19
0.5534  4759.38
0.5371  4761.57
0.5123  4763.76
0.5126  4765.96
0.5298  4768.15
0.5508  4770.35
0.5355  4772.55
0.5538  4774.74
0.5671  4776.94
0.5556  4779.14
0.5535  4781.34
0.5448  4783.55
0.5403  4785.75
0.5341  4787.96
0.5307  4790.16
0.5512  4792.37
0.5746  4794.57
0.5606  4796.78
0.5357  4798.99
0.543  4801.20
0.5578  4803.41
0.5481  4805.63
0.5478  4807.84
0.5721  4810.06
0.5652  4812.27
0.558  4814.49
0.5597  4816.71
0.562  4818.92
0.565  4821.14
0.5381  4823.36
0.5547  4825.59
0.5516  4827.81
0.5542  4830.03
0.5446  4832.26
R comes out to 0.5597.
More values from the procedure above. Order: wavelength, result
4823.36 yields 0.5381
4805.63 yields 0.5481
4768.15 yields 0.5298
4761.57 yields 0.5371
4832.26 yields 0.5446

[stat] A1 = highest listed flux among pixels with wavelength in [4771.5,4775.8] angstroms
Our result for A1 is 0.5538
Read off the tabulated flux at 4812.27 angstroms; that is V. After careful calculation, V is 0.5652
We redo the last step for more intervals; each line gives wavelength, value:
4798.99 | 0.5357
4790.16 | 0.5307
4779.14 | 0.5556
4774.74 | 0.5538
